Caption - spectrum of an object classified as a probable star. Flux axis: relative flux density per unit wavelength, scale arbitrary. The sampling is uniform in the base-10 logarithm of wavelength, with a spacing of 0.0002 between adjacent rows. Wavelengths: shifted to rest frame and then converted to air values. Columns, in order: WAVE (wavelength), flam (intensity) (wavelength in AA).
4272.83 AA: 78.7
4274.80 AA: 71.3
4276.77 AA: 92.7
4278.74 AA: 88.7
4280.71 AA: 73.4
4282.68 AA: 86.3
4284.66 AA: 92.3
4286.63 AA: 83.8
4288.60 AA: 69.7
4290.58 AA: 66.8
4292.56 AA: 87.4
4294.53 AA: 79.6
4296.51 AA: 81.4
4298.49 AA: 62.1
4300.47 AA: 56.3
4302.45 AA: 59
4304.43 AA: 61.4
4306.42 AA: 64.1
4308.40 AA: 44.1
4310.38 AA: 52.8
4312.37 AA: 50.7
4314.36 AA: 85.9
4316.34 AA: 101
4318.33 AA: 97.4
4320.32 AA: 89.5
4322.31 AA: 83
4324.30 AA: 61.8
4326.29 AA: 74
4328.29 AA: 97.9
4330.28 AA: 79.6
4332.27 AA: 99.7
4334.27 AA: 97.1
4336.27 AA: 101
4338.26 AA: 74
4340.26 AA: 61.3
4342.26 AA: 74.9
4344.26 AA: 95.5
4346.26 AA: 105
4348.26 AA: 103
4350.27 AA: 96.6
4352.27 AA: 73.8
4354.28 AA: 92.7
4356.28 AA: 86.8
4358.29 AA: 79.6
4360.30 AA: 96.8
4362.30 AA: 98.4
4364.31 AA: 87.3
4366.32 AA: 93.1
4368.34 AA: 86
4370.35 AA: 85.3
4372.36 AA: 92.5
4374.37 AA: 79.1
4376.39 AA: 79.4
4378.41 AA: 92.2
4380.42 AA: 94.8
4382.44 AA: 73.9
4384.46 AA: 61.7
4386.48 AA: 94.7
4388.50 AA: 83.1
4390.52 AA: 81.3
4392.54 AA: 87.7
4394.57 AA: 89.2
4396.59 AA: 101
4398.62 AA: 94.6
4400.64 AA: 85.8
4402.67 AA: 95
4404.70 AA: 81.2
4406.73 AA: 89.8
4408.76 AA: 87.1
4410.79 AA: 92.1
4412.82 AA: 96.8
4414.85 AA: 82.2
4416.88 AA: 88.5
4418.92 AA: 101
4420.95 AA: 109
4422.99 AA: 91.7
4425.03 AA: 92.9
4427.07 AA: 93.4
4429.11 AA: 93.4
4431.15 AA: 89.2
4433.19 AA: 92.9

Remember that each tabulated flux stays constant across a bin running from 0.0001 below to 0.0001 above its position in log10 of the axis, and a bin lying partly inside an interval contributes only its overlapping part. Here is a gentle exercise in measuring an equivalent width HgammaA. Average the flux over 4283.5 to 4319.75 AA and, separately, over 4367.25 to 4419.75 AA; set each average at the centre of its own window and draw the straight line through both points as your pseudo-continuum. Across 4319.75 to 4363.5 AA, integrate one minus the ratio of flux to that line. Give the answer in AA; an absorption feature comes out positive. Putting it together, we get -4.7 AA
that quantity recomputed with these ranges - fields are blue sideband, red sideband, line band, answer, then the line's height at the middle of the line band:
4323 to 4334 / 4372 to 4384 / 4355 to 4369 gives -1.0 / 83.7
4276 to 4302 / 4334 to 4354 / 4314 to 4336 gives -1.0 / 84.6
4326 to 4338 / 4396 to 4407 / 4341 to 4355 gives 0.0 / 91.4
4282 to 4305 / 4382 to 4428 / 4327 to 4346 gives -1.8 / 79.9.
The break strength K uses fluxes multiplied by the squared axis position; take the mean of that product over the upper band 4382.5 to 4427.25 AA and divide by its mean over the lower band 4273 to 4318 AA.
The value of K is 1.28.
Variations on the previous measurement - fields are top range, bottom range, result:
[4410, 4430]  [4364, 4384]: 1.12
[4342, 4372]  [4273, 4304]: 1.23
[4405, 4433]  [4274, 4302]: 1.27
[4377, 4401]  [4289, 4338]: 1.17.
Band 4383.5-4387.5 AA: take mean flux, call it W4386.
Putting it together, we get 78.4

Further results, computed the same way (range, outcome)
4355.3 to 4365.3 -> 89.8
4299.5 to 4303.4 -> 57.7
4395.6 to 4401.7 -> 93.8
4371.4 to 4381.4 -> 87.6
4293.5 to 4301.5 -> 69.9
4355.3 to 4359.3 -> 83.1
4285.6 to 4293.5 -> 77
